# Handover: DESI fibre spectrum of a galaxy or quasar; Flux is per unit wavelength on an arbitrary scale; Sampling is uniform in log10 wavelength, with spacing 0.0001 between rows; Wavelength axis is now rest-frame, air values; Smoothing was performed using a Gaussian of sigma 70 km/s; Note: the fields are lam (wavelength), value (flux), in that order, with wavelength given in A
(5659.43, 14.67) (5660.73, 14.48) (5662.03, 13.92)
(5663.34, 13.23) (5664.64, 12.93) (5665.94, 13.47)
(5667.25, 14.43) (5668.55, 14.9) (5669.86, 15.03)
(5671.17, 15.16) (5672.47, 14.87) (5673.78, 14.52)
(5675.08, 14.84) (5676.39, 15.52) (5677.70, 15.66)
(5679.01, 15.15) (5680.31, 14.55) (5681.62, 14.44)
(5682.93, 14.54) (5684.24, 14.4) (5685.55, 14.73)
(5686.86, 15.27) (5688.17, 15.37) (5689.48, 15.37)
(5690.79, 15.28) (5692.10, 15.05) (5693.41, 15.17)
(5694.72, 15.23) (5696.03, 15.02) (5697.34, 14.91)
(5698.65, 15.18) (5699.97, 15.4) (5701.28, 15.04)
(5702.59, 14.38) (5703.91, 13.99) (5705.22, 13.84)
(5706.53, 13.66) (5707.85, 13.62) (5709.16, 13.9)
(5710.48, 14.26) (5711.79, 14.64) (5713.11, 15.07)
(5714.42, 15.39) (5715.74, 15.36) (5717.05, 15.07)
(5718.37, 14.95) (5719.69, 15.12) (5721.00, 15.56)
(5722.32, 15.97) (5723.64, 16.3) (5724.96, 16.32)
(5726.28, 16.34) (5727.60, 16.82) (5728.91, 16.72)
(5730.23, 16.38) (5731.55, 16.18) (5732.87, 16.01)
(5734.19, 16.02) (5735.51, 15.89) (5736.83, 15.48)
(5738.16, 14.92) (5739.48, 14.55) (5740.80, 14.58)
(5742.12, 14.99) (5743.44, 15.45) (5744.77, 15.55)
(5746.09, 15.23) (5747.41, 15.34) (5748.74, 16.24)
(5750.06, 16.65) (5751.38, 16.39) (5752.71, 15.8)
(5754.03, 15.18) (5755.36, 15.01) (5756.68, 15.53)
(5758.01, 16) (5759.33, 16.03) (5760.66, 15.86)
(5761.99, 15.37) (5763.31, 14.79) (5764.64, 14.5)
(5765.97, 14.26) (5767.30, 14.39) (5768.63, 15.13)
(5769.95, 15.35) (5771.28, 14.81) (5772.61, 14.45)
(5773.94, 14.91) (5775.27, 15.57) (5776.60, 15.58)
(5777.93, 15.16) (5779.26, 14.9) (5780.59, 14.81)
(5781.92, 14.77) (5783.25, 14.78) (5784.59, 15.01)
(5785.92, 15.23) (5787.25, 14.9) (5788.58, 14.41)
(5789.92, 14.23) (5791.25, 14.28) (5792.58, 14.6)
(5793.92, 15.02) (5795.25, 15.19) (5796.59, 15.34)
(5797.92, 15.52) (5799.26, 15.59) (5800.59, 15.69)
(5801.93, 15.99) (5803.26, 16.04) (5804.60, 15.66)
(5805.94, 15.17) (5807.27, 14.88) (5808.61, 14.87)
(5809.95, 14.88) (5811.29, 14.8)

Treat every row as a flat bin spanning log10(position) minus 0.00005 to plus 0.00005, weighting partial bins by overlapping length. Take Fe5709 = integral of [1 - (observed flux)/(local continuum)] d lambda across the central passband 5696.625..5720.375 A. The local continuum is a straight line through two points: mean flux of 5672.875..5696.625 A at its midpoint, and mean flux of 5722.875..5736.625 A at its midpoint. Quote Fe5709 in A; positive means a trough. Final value 1.54 A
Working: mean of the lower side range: 15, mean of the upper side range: 16.3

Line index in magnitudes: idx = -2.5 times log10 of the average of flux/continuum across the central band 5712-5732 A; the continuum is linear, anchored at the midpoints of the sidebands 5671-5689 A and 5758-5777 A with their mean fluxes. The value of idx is -0.06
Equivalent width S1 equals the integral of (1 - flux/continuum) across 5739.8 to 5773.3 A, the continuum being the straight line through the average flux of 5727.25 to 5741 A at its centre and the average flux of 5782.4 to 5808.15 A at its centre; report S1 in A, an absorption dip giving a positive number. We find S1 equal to 0.5 A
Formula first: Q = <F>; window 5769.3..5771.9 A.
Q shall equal 15.1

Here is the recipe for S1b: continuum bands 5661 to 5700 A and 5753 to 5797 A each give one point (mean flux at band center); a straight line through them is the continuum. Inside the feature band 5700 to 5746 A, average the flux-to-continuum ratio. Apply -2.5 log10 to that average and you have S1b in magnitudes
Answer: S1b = -0.03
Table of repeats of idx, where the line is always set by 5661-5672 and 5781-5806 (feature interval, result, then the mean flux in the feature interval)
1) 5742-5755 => -0.06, 15.7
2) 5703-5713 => 0.03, 14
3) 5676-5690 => -0.05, 15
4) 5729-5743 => -0.06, 15.5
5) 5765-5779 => 0.00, 14.9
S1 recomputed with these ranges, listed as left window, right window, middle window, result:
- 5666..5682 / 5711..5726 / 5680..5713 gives 1.01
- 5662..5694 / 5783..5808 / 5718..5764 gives -2.34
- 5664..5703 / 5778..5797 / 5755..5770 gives -0.35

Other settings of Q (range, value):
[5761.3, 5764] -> 15.1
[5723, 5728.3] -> 16.5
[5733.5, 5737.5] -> 15.8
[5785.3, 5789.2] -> 14.9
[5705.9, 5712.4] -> 14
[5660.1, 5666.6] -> 13.6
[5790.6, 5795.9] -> 14.8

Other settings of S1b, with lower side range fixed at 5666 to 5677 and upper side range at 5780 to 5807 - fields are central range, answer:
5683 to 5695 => -0.01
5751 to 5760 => -0.05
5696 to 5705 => 0.01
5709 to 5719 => 0.00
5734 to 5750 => -0.03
